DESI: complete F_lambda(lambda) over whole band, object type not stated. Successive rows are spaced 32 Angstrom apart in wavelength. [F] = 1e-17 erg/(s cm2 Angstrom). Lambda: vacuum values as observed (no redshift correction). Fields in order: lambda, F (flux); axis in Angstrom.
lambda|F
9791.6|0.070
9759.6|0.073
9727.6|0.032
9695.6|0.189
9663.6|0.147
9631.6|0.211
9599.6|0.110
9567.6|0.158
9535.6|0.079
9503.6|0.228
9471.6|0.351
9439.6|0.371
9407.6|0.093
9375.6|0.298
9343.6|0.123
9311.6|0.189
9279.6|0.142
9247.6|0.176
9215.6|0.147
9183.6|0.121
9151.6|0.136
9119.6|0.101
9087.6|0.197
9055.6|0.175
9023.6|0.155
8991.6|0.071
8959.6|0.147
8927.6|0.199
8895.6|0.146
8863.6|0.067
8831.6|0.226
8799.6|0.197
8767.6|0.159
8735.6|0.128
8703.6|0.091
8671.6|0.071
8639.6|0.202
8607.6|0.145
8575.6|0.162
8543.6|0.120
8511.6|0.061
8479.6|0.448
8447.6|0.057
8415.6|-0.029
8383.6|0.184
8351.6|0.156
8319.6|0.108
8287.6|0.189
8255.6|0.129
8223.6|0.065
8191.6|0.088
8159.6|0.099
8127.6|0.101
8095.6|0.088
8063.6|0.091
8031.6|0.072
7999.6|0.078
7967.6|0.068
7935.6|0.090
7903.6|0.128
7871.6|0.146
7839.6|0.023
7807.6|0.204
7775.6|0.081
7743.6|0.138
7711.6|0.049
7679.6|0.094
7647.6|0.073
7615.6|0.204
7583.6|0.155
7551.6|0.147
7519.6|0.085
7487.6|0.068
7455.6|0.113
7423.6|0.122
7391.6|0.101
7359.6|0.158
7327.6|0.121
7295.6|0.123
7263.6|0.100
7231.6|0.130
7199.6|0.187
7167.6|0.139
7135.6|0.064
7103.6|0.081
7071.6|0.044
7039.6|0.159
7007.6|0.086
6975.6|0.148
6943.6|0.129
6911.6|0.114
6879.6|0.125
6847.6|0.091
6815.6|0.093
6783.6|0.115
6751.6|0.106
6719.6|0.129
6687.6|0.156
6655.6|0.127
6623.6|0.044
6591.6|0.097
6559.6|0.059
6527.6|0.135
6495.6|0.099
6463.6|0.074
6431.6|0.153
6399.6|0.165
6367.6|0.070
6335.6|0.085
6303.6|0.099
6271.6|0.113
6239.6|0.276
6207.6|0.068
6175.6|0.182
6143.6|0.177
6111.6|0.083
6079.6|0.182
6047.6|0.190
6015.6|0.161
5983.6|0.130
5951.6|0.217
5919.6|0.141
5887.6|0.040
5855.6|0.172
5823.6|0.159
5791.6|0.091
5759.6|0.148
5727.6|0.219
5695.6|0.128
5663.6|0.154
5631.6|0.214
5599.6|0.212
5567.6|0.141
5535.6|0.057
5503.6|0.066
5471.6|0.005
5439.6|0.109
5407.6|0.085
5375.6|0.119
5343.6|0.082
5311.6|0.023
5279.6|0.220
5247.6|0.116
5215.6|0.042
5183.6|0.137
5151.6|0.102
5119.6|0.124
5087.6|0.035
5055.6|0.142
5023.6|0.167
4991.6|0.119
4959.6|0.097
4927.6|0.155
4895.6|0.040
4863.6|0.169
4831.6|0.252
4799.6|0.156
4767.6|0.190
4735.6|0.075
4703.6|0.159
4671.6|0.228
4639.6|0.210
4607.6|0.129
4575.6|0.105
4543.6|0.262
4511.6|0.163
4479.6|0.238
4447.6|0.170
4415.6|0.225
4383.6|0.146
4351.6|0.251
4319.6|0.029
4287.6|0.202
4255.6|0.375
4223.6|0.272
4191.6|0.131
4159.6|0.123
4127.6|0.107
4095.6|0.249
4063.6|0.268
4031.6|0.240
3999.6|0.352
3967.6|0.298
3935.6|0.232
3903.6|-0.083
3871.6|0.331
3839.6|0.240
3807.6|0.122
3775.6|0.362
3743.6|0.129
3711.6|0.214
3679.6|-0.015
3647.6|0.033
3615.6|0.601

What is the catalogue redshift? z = 1.27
